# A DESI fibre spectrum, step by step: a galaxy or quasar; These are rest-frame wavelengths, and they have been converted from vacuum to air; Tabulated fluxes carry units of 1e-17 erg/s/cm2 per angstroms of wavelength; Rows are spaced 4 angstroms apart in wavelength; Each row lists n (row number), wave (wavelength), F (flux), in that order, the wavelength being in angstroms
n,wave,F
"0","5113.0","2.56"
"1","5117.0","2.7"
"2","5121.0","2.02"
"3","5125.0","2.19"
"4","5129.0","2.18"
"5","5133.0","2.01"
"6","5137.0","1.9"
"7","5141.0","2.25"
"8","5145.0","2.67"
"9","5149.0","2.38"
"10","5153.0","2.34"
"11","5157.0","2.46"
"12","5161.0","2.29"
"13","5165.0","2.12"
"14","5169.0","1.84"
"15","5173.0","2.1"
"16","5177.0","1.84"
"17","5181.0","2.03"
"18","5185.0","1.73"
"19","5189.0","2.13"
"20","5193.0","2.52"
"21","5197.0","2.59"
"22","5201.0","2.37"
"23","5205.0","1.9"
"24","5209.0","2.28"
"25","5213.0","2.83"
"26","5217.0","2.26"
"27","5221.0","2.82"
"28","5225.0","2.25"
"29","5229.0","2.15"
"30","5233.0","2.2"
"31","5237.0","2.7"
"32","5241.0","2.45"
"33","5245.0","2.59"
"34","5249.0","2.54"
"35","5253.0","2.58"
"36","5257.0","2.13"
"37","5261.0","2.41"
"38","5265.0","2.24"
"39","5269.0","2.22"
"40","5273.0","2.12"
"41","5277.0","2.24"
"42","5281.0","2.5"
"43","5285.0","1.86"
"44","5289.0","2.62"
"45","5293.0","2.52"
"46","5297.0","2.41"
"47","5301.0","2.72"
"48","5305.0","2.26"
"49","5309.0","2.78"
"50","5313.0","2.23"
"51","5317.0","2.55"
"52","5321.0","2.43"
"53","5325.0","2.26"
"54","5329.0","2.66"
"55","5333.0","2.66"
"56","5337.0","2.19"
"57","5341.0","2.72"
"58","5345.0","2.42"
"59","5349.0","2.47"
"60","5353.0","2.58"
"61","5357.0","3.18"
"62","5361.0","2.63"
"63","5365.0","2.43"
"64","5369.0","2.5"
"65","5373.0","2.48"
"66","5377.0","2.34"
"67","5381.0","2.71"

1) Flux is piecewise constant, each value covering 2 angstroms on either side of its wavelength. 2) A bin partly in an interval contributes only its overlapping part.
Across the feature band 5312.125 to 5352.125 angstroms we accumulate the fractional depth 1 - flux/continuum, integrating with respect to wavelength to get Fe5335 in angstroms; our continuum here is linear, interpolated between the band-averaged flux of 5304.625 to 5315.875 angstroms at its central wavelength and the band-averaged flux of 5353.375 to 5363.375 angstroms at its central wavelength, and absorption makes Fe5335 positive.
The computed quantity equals 2.4 angstroms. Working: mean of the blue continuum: 2.46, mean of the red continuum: 2.83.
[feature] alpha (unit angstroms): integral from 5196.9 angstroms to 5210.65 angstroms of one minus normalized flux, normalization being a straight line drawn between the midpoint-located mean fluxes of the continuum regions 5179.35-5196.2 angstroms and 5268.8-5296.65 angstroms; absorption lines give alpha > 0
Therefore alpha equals -0.5 angstroms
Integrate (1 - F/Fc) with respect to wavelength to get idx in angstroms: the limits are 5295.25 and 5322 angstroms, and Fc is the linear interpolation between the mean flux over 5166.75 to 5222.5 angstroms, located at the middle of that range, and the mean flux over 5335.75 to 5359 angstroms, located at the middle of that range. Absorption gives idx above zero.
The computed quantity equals 0.3 angstroms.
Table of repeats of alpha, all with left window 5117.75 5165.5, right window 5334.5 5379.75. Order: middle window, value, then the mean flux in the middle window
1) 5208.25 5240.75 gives -1.10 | 2.44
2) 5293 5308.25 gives -0.18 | 2.5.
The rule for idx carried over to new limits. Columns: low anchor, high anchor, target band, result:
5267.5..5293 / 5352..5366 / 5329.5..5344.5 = 0.5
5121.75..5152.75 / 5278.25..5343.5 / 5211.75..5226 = -1.3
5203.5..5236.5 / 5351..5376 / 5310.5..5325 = 0.8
